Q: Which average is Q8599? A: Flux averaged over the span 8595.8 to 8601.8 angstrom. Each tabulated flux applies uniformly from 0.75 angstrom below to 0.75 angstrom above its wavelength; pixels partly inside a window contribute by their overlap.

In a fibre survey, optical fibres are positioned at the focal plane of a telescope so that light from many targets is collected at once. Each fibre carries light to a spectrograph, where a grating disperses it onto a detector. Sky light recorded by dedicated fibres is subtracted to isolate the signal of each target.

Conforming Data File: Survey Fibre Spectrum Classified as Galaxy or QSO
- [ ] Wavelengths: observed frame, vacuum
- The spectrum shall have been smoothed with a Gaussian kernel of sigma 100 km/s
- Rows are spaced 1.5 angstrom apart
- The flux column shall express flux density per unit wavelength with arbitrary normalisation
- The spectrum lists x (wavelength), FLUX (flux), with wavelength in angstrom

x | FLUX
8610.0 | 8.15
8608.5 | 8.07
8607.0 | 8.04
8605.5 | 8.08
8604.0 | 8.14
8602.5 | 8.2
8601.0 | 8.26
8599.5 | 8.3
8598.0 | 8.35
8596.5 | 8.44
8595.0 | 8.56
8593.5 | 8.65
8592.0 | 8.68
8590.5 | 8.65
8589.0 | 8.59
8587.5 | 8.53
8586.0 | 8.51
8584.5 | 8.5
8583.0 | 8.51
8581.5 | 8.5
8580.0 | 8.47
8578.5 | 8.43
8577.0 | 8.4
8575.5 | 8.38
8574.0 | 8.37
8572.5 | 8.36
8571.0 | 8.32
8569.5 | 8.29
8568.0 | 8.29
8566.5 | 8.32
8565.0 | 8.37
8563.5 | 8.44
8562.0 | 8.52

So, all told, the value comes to 8.34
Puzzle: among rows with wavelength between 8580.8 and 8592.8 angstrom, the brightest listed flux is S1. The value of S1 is 8.68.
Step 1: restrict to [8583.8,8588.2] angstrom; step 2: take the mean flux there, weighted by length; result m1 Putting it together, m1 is 8.51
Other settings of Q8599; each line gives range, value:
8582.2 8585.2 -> 8.51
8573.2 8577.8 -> 8.38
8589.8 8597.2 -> 8.6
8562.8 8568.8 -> 8.35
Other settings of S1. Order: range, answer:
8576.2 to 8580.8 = 8.47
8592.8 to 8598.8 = 8.65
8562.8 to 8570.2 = 8.44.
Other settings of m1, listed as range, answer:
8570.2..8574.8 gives 8.35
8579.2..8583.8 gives 8.49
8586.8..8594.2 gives 8.62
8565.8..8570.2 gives 8.3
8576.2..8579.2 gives 8.41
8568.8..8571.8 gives 8.31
